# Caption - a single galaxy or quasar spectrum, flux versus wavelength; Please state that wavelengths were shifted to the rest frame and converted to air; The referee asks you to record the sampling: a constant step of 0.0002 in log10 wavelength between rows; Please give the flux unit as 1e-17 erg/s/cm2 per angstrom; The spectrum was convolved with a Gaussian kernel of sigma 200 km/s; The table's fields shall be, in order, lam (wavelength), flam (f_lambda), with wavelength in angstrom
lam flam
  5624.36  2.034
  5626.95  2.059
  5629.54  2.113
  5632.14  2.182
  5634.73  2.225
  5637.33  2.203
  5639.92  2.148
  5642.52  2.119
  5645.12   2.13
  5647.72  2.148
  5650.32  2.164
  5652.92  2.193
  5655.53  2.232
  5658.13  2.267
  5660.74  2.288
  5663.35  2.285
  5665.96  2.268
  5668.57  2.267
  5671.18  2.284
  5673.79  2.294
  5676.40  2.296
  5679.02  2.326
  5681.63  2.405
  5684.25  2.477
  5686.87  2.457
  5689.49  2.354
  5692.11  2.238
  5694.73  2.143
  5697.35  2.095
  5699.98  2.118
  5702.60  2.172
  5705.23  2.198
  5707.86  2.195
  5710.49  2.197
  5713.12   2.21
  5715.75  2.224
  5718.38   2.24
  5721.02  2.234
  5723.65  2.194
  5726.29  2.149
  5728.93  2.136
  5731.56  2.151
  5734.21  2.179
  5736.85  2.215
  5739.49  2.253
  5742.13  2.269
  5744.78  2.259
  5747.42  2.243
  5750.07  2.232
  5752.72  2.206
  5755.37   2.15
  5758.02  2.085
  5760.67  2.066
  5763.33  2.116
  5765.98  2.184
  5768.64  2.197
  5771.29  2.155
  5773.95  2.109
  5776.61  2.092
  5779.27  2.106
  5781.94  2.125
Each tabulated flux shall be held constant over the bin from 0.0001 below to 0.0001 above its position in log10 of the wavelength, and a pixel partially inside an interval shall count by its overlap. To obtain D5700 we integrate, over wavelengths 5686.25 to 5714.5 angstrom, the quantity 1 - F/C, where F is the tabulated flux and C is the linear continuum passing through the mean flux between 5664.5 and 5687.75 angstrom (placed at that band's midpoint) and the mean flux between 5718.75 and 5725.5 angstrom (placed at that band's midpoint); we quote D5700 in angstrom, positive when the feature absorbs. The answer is 0.77 angstrom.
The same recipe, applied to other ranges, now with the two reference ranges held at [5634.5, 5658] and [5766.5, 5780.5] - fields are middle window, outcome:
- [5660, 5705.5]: -2.4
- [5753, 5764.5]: 0.1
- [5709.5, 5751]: -1.2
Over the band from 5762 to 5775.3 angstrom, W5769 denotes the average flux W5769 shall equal 2.15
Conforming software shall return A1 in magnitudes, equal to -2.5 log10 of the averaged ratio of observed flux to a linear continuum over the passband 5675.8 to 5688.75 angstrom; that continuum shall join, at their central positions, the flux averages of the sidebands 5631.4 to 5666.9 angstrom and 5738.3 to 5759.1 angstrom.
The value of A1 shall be -0.09 mag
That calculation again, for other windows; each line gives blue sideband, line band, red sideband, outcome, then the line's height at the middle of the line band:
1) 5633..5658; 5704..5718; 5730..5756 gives 0.00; 2.2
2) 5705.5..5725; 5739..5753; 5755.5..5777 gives -0.04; 2.16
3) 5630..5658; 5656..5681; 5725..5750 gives -0.05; 2.18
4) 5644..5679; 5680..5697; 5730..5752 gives -0.05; 2.24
